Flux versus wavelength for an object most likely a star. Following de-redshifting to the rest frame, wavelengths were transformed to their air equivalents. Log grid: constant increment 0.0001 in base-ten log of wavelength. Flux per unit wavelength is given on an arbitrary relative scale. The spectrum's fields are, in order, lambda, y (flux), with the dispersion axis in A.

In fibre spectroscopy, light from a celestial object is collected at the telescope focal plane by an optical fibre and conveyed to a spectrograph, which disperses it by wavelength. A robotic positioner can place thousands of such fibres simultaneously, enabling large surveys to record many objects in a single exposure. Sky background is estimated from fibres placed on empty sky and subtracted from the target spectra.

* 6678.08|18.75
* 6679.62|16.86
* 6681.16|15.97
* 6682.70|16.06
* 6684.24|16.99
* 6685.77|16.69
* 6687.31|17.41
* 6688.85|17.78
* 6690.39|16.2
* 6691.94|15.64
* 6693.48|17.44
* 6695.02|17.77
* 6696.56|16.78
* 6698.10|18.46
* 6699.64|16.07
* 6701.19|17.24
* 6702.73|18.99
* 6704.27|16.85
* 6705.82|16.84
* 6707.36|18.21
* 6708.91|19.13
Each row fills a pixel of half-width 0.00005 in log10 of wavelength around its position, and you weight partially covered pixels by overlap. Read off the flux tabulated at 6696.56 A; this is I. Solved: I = 16.78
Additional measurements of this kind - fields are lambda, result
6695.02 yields 17.77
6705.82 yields 16.84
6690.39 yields 16.2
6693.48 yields 17.44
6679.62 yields 16.86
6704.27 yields 16.85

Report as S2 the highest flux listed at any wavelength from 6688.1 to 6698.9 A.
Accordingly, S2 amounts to 18.46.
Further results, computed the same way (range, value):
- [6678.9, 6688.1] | 17.41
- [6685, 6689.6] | 17.78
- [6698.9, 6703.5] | 18.99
